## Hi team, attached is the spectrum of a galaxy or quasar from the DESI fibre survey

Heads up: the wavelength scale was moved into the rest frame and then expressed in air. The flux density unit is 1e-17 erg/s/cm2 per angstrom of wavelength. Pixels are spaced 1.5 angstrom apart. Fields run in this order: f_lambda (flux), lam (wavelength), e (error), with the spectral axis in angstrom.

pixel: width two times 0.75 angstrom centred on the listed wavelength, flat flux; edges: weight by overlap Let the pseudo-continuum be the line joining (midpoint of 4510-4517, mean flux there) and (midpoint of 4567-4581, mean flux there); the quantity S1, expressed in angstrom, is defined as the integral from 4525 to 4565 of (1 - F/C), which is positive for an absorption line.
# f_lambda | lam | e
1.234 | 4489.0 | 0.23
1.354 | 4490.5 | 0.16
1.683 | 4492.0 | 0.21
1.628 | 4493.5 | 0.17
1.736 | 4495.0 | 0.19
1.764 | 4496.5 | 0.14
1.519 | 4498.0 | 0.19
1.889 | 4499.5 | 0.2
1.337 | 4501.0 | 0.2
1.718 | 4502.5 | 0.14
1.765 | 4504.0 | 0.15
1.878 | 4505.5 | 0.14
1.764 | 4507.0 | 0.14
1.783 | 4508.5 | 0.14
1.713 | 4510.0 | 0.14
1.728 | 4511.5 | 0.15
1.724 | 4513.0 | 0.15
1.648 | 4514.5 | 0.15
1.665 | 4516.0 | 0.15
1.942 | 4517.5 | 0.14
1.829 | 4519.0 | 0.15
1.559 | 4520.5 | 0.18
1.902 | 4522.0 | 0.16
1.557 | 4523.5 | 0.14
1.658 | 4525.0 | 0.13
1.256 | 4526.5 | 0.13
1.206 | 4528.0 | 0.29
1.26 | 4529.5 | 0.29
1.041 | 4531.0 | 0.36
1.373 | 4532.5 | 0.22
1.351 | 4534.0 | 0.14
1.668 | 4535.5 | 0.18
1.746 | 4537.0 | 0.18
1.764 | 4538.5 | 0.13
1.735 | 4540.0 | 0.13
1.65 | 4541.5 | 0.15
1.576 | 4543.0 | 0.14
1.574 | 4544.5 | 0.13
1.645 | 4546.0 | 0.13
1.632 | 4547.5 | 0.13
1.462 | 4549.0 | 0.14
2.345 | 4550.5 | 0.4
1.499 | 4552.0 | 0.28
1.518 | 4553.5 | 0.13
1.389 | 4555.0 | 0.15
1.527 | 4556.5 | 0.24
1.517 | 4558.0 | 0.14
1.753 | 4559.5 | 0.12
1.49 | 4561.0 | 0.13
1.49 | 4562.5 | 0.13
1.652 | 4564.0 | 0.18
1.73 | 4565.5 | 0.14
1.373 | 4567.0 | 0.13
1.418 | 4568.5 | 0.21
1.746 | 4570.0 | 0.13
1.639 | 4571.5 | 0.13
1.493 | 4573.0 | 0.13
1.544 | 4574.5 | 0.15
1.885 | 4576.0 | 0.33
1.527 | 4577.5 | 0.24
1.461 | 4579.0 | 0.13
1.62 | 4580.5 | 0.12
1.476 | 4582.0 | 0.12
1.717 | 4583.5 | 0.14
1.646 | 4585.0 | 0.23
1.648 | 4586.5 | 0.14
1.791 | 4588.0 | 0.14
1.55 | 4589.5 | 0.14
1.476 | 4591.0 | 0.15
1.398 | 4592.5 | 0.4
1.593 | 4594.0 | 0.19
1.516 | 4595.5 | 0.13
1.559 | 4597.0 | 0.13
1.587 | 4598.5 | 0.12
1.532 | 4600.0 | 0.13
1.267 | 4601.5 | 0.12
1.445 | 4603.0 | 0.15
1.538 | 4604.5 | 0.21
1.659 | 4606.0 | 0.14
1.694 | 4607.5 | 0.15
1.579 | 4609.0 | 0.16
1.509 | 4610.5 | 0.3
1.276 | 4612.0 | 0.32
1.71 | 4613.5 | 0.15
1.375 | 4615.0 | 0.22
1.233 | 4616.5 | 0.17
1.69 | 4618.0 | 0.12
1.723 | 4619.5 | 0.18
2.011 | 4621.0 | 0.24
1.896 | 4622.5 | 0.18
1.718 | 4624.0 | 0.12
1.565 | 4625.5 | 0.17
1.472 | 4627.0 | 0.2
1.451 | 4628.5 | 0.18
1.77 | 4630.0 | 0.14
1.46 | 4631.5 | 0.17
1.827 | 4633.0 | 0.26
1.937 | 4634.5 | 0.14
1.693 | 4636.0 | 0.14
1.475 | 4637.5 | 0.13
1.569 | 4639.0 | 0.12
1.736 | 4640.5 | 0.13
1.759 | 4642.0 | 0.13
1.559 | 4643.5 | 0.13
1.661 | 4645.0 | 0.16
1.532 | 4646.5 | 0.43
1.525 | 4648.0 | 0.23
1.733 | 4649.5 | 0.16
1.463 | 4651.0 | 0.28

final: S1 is 2.2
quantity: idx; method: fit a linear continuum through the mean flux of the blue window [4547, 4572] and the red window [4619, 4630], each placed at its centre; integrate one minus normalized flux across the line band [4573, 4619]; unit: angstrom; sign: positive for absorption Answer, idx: 2.8 angstrom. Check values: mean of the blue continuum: 1.6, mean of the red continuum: 1.7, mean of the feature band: 1.55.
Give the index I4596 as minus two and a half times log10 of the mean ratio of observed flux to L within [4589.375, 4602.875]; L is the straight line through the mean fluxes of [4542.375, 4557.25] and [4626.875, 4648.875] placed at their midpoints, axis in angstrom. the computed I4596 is 0.09 mag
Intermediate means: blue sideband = 1.62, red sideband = 1.63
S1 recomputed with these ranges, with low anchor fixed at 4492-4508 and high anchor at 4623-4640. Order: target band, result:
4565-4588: 0.9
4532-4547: 0.6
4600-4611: 0.8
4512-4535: 2.1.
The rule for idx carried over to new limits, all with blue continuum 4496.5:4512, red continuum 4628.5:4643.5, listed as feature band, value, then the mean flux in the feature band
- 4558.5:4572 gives 0.9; 1.59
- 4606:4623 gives 0.7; 1.61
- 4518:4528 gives 0.6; 1.6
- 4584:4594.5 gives 0.6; 1.59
